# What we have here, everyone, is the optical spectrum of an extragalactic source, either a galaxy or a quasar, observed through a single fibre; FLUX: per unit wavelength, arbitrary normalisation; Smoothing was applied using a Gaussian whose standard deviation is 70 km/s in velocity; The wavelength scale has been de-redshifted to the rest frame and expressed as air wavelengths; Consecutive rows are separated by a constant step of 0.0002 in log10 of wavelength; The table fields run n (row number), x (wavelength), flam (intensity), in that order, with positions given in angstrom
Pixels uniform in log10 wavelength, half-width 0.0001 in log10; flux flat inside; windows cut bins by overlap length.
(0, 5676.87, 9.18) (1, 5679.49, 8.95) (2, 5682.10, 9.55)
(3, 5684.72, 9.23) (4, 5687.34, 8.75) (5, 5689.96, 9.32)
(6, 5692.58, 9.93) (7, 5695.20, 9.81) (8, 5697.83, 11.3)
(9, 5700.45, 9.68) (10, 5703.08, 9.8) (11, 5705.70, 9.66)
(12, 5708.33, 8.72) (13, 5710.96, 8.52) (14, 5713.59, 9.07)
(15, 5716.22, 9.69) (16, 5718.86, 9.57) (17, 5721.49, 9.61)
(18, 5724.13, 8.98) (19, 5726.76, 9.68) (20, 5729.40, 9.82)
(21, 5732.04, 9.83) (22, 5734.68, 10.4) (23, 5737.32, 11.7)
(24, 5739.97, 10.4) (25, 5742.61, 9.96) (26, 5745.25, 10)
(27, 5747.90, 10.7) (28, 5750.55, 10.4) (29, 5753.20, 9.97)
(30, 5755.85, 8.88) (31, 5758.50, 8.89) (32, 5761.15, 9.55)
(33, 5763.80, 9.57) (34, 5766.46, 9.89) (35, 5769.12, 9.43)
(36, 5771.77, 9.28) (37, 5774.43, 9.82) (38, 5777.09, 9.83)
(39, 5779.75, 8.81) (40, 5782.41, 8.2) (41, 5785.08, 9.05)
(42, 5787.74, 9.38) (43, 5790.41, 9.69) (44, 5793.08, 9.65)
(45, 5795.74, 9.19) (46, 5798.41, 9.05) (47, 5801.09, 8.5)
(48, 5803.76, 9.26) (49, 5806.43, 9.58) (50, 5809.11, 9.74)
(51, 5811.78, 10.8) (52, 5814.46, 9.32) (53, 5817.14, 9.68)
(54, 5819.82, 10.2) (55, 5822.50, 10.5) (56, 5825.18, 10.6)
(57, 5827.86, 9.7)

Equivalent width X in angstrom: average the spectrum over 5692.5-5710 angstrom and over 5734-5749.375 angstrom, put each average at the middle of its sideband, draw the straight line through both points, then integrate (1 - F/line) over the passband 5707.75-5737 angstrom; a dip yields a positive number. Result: 1.9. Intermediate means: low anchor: 9.81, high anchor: 10.5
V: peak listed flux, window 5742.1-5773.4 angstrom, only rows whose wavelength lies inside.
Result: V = 10.7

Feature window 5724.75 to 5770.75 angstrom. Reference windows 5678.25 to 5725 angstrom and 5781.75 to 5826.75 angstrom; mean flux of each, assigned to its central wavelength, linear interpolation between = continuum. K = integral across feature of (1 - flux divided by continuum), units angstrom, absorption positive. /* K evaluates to -2.02 angstrom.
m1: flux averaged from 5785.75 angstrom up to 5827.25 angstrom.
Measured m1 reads 9.67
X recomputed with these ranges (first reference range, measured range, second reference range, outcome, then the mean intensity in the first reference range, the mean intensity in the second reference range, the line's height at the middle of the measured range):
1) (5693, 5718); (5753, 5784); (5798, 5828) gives 1.2 angstrom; 9.59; 9.77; 9.7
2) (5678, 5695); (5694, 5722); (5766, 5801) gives -0.8 angstrom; 9.32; 9.28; 9.31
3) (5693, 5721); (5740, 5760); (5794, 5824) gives -0.5 angstrom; 9.59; 9.63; 9.61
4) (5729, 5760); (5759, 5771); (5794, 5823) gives 0.5 angstrom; 10.1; 9.6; 9.93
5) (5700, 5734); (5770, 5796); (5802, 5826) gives 1.3 angstrom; 9.45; 9.93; 9.77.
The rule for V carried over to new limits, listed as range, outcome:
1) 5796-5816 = 10.8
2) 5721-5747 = 11.7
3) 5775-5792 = 9.83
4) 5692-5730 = 11.3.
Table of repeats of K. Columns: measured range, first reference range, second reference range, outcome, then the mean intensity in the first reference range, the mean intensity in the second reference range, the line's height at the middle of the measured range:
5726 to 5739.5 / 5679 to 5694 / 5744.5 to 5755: -0.47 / 9.31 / 10.2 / 9.97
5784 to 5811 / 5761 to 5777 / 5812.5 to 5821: 1.06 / 9.61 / 9.8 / 9.72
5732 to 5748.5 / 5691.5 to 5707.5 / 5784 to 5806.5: -1.34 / 9.99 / 9.25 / 9.67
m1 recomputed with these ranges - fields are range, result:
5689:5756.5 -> 9.84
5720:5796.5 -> 9.68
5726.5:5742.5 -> 10.3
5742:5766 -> 9.77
